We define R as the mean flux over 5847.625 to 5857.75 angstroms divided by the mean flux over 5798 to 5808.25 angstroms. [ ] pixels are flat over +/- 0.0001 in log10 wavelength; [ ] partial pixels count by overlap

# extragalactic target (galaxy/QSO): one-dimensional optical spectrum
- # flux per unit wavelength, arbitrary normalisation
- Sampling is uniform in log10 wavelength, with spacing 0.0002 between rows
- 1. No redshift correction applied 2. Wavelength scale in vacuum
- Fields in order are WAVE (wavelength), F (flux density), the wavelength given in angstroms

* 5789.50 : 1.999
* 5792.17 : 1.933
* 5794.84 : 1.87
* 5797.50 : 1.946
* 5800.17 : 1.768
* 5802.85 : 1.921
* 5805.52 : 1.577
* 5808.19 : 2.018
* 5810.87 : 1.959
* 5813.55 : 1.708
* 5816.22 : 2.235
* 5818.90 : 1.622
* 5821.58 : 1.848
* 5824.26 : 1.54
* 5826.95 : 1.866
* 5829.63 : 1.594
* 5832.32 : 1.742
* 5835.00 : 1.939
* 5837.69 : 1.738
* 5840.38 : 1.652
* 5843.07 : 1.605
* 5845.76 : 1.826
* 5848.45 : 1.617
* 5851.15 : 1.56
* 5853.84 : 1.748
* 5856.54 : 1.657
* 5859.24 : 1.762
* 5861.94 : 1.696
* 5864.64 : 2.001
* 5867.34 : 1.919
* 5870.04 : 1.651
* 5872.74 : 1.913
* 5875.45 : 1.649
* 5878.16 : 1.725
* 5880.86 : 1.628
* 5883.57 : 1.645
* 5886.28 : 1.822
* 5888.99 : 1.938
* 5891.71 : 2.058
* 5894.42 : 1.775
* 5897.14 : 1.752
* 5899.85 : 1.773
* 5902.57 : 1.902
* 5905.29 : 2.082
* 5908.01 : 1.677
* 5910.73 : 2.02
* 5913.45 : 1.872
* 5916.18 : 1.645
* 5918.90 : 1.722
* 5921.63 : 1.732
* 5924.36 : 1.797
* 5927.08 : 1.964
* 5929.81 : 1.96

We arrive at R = 0.9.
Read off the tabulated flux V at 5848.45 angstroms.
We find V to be 1.617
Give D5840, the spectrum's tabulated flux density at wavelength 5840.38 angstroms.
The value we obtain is 1.652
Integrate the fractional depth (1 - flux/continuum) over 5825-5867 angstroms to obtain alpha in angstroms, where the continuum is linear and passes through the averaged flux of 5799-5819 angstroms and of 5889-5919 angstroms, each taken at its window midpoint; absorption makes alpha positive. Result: 2.8 angstroms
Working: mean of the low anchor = 1.87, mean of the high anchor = 1.85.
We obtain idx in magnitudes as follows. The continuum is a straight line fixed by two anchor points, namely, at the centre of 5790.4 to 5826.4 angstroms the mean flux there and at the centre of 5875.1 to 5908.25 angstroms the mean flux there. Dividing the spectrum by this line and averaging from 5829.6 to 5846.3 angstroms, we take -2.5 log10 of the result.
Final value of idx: 0.06 mag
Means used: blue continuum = 1.84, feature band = 1.73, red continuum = 1.81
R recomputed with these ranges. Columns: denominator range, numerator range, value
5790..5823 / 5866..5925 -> 0.97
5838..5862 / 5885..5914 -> 1.12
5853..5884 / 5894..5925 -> 1.03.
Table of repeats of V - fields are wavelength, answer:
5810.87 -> 1.959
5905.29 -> 2.082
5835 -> 1.939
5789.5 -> 1.999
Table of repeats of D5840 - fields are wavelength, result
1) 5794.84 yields 1.87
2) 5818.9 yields 1.622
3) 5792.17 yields 1.933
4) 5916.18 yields 1.645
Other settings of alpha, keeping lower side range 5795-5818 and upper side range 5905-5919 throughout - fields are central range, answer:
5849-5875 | 1.35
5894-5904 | 0.17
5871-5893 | 0.60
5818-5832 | 1.31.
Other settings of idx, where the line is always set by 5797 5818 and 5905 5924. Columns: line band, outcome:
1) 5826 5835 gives 0.06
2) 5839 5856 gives 0.12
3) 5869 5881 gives 0.07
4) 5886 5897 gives -0.04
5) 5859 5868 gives 0.00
